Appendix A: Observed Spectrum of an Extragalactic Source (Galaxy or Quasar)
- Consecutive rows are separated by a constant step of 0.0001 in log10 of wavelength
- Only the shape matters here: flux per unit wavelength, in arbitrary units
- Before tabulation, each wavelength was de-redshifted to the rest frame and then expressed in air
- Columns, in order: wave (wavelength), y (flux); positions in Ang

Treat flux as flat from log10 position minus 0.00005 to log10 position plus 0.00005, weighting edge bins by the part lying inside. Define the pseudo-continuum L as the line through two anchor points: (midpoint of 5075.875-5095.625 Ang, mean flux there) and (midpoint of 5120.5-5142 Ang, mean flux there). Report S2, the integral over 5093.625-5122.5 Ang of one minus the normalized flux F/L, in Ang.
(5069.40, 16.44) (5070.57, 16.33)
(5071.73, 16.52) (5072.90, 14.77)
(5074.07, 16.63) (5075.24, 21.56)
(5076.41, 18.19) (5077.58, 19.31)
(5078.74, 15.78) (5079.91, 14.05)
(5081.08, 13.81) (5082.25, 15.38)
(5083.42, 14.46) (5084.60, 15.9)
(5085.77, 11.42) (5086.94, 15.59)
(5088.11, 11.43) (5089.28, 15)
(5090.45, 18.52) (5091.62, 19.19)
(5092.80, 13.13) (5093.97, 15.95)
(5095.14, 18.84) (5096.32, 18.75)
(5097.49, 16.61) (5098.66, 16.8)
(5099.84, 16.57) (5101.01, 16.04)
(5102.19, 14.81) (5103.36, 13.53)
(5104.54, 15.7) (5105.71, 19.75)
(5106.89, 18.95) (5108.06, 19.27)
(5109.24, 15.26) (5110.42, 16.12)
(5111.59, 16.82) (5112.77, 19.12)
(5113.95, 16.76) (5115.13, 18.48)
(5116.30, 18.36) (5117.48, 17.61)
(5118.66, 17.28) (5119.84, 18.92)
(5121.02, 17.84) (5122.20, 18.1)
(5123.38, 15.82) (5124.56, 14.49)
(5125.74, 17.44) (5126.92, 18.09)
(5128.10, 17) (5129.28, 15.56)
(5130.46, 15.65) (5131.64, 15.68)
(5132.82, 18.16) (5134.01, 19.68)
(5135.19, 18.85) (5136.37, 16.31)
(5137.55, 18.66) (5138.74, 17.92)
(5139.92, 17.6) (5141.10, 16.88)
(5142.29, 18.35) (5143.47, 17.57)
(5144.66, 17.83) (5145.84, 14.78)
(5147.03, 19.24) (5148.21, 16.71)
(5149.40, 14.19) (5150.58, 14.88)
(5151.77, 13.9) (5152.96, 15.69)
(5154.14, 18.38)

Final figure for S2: -1.6 Ang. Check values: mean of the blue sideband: 15.6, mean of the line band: 17.3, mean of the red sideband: 17.2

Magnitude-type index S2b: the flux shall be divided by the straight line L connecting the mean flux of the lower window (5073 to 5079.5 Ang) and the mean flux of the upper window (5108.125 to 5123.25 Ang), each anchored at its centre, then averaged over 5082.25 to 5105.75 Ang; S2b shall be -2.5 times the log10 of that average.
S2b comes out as 0.127 mag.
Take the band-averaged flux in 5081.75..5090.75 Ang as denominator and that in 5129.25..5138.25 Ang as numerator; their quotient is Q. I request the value 1.2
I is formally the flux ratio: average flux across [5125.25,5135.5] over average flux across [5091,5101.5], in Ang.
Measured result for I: 1.02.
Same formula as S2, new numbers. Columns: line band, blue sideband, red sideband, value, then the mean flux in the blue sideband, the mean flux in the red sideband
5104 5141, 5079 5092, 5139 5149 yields -2.3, 14.9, 17.3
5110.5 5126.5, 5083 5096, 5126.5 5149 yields -0.8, 15.5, 17.4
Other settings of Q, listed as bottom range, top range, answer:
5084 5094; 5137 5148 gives 1.17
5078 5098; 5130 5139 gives 1.13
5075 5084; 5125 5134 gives 1.03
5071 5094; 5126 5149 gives 1.10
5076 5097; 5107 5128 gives 1.10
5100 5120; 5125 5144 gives 1.02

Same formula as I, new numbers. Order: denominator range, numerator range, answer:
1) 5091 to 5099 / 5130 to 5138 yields 1.03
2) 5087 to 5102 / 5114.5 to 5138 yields 1.07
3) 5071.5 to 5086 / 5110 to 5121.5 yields 1.10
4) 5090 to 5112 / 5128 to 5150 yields 1.02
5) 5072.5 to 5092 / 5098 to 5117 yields 1.07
